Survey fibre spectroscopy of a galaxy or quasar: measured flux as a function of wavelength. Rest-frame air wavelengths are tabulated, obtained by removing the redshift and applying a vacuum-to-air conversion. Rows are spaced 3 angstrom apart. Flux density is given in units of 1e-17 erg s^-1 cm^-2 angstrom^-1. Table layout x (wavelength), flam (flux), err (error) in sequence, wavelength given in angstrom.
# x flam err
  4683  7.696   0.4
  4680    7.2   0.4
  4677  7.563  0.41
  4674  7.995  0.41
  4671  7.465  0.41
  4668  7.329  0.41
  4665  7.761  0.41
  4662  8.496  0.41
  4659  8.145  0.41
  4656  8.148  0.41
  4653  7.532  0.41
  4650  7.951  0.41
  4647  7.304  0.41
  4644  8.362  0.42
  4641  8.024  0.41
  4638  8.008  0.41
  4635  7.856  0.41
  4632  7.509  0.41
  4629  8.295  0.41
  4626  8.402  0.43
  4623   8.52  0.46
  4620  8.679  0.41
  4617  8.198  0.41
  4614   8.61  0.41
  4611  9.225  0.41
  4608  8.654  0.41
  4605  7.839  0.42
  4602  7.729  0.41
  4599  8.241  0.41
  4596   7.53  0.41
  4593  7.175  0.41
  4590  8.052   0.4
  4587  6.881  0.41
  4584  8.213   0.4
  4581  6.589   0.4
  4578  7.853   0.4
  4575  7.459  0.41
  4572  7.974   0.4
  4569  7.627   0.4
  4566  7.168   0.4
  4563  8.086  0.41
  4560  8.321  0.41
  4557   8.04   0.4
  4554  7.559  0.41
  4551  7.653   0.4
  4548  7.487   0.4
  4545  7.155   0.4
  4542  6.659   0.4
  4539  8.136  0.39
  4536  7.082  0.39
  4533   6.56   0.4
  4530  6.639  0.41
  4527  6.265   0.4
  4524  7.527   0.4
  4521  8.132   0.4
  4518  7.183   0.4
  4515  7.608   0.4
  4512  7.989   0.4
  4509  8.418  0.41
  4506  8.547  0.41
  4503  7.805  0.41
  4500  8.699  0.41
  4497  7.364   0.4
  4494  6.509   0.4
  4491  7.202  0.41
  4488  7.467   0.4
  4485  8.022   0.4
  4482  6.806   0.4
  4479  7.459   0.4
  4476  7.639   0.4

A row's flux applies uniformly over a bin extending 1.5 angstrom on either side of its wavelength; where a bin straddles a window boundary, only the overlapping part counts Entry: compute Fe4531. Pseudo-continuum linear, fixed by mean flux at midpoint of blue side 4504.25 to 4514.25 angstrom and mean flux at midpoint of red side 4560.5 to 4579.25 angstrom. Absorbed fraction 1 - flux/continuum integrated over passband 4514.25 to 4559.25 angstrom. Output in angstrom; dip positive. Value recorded 3.85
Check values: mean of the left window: 8.25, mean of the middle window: 7.32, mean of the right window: 7.73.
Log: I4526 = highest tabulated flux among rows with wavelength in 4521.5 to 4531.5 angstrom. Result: 7.527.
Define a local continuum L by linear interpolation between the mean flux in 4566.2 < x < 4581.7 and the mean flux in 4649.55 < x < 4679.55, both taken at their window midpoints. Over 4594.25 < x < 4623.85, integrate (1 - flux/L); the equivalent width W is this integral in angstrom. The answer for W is -2.6 angstrom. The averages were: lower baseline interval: 7.52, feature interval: 8.31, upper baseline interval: 7.81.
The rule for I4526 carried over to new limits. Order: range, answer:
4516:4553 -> 8.136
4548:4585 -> 8.321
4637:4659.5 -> 8.362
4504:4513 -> 8.547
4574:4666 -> 9.225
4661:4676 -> 8.496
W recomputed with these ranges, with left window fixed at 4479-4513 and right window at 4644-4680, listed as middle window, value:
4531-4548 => 1.3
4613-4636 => -1.5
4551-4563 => -0.3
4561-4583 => 0.5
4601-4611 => -0.7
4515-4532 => 1.2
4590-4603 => 0.1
